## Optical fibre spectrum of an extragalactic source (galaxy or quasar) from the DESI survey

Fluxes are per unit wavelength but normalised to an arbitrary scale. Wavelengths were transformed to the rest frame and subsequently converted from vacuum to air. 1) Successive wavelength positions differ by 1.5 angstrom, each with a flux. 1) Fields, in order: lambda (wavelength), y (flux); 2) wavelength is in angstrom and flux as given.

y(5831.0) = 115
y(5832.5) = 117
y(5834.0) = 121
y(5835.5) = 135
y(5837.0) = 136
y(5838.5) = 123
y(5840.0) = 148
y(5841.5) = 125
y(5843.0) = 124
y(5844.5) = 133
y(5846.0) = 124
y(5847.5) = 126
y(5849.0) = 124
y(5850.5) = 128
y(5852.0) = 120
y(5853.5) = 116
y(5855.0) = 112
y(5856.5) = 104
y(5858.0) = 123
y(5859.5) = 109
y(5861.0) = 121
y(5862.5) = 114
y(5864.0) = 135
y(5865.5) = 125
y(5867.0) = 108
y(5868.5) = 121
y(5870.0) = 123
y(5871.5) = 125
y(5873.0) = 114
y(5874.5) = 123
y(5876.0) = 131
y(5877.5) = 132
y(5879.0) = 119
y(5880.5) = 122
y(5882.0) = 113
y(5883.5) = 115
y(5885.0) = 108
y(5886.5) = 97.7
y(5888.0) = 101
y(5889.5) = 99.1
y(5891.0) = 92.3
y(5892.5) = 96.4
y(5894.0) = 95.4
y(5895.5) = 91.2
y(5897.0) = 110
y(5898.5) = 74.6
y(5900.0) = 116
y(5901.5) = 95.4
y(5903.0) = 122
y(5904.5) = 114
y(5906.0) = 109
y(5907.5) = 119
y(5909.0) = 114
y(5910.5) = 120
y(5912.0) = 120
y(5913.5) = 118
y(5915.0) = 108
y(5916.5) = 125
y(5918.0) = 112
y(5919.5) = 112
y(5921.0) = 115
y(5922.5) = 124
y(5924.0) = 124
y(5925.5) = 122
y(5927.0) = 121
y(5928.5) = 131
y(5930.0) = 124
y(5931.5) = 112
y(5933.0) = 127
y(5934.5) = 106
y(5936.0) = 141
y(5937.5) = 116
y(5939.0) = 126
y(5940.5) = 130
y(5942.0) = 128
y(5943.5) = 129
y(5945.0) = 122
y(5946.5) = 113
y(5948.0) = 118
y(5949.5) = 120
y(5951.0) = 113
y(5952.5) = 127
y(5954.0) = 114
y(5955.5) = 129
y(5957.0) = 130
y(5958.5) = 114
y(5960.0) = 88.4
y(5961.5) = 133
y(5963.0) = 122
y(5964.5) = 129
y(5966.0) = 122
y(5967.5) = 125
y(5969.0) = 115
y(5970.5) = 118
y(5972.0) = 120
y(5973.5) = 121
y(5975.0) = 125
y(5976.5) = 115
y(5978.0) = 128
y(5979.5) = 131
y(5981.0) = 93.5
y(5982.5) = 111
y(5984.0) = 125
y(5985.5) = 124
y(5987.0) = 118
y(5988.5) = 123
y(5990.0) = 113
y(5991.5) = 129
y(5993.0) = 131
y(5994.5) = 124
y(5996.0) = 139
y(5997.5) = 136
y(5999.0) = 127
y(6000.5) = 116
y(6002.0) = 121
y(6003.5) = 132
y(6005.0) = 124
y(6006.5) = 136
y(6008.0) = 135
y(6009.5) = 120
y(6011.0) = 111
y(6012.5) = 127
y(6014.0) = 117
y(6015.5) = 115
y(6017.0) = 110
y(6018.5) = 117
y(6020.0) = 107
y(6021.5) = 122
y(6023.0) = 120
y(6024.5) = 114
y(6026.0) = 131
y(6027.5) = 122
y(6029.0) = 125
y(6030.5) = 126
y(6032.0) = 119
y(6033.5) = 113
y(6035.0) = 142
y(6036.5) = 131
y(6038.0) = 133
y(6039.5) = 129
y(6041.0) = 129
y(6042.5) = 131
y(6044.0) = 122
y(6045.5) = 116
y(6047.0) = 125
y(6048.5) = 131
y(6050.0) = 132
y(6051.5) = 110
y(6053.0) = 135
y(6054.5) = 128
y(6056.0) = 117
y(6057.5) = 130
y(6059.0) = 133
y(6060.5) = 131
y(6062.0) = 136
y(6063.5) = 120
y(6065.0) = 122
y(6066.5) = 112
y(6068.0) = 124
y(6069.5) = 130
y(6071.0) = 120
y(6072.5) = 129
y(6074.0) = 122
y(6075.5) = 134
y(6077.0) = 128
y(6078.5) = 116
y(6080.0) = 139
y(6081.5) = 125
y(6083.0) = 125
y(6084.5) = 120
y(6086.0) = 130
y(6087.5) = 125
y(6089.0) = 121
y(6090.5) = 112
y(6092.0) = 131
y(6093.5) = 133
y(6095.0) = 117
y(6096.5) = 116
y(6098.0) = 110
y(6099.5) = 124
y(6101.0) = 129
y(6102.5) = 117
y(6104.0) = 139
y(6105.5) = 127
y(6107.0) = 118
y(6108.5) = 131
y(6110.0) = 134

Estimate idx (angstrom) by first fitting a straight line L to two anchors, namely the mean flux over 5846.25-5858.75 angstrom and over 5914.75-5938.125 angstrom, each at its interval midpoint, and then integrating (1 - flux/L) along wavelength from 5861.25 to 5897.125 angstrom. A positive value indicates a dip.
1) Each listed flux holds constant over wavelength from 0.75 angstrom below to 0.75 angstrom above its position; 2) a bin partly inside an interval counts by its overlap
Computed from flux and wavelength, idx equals 2.0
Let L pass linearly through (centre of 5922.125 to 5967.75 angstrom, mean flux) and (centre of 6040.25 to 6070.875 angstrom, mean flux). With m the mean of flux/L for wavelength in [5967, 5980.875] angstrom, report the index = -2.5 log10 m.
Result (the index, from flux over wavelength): 0.02 mag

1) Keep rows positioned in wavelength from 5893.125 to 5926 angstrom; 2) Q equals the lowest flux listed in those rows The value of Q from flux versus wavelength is 74.6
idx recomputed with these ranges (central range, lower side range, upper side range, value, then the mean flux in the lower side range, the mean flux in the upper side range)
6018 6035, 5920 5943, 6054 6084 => 0.6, 123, 126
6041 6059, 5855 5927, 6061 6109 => -0.5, 114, 124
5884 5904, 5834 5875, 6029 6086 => 3.8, 123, 126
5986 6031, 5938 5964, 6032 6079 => 0.3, 121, 126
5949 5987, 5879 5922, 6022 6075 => -1.1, 109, 125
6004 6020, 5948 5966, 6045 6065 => 0.4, 120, 126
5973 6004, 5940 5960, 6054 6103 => -0.3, 121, 124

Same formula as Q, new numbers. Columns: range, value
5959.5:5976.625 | 88.4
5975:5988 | 93.5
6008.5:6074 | 107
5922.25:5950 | 106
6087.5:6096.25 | 112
